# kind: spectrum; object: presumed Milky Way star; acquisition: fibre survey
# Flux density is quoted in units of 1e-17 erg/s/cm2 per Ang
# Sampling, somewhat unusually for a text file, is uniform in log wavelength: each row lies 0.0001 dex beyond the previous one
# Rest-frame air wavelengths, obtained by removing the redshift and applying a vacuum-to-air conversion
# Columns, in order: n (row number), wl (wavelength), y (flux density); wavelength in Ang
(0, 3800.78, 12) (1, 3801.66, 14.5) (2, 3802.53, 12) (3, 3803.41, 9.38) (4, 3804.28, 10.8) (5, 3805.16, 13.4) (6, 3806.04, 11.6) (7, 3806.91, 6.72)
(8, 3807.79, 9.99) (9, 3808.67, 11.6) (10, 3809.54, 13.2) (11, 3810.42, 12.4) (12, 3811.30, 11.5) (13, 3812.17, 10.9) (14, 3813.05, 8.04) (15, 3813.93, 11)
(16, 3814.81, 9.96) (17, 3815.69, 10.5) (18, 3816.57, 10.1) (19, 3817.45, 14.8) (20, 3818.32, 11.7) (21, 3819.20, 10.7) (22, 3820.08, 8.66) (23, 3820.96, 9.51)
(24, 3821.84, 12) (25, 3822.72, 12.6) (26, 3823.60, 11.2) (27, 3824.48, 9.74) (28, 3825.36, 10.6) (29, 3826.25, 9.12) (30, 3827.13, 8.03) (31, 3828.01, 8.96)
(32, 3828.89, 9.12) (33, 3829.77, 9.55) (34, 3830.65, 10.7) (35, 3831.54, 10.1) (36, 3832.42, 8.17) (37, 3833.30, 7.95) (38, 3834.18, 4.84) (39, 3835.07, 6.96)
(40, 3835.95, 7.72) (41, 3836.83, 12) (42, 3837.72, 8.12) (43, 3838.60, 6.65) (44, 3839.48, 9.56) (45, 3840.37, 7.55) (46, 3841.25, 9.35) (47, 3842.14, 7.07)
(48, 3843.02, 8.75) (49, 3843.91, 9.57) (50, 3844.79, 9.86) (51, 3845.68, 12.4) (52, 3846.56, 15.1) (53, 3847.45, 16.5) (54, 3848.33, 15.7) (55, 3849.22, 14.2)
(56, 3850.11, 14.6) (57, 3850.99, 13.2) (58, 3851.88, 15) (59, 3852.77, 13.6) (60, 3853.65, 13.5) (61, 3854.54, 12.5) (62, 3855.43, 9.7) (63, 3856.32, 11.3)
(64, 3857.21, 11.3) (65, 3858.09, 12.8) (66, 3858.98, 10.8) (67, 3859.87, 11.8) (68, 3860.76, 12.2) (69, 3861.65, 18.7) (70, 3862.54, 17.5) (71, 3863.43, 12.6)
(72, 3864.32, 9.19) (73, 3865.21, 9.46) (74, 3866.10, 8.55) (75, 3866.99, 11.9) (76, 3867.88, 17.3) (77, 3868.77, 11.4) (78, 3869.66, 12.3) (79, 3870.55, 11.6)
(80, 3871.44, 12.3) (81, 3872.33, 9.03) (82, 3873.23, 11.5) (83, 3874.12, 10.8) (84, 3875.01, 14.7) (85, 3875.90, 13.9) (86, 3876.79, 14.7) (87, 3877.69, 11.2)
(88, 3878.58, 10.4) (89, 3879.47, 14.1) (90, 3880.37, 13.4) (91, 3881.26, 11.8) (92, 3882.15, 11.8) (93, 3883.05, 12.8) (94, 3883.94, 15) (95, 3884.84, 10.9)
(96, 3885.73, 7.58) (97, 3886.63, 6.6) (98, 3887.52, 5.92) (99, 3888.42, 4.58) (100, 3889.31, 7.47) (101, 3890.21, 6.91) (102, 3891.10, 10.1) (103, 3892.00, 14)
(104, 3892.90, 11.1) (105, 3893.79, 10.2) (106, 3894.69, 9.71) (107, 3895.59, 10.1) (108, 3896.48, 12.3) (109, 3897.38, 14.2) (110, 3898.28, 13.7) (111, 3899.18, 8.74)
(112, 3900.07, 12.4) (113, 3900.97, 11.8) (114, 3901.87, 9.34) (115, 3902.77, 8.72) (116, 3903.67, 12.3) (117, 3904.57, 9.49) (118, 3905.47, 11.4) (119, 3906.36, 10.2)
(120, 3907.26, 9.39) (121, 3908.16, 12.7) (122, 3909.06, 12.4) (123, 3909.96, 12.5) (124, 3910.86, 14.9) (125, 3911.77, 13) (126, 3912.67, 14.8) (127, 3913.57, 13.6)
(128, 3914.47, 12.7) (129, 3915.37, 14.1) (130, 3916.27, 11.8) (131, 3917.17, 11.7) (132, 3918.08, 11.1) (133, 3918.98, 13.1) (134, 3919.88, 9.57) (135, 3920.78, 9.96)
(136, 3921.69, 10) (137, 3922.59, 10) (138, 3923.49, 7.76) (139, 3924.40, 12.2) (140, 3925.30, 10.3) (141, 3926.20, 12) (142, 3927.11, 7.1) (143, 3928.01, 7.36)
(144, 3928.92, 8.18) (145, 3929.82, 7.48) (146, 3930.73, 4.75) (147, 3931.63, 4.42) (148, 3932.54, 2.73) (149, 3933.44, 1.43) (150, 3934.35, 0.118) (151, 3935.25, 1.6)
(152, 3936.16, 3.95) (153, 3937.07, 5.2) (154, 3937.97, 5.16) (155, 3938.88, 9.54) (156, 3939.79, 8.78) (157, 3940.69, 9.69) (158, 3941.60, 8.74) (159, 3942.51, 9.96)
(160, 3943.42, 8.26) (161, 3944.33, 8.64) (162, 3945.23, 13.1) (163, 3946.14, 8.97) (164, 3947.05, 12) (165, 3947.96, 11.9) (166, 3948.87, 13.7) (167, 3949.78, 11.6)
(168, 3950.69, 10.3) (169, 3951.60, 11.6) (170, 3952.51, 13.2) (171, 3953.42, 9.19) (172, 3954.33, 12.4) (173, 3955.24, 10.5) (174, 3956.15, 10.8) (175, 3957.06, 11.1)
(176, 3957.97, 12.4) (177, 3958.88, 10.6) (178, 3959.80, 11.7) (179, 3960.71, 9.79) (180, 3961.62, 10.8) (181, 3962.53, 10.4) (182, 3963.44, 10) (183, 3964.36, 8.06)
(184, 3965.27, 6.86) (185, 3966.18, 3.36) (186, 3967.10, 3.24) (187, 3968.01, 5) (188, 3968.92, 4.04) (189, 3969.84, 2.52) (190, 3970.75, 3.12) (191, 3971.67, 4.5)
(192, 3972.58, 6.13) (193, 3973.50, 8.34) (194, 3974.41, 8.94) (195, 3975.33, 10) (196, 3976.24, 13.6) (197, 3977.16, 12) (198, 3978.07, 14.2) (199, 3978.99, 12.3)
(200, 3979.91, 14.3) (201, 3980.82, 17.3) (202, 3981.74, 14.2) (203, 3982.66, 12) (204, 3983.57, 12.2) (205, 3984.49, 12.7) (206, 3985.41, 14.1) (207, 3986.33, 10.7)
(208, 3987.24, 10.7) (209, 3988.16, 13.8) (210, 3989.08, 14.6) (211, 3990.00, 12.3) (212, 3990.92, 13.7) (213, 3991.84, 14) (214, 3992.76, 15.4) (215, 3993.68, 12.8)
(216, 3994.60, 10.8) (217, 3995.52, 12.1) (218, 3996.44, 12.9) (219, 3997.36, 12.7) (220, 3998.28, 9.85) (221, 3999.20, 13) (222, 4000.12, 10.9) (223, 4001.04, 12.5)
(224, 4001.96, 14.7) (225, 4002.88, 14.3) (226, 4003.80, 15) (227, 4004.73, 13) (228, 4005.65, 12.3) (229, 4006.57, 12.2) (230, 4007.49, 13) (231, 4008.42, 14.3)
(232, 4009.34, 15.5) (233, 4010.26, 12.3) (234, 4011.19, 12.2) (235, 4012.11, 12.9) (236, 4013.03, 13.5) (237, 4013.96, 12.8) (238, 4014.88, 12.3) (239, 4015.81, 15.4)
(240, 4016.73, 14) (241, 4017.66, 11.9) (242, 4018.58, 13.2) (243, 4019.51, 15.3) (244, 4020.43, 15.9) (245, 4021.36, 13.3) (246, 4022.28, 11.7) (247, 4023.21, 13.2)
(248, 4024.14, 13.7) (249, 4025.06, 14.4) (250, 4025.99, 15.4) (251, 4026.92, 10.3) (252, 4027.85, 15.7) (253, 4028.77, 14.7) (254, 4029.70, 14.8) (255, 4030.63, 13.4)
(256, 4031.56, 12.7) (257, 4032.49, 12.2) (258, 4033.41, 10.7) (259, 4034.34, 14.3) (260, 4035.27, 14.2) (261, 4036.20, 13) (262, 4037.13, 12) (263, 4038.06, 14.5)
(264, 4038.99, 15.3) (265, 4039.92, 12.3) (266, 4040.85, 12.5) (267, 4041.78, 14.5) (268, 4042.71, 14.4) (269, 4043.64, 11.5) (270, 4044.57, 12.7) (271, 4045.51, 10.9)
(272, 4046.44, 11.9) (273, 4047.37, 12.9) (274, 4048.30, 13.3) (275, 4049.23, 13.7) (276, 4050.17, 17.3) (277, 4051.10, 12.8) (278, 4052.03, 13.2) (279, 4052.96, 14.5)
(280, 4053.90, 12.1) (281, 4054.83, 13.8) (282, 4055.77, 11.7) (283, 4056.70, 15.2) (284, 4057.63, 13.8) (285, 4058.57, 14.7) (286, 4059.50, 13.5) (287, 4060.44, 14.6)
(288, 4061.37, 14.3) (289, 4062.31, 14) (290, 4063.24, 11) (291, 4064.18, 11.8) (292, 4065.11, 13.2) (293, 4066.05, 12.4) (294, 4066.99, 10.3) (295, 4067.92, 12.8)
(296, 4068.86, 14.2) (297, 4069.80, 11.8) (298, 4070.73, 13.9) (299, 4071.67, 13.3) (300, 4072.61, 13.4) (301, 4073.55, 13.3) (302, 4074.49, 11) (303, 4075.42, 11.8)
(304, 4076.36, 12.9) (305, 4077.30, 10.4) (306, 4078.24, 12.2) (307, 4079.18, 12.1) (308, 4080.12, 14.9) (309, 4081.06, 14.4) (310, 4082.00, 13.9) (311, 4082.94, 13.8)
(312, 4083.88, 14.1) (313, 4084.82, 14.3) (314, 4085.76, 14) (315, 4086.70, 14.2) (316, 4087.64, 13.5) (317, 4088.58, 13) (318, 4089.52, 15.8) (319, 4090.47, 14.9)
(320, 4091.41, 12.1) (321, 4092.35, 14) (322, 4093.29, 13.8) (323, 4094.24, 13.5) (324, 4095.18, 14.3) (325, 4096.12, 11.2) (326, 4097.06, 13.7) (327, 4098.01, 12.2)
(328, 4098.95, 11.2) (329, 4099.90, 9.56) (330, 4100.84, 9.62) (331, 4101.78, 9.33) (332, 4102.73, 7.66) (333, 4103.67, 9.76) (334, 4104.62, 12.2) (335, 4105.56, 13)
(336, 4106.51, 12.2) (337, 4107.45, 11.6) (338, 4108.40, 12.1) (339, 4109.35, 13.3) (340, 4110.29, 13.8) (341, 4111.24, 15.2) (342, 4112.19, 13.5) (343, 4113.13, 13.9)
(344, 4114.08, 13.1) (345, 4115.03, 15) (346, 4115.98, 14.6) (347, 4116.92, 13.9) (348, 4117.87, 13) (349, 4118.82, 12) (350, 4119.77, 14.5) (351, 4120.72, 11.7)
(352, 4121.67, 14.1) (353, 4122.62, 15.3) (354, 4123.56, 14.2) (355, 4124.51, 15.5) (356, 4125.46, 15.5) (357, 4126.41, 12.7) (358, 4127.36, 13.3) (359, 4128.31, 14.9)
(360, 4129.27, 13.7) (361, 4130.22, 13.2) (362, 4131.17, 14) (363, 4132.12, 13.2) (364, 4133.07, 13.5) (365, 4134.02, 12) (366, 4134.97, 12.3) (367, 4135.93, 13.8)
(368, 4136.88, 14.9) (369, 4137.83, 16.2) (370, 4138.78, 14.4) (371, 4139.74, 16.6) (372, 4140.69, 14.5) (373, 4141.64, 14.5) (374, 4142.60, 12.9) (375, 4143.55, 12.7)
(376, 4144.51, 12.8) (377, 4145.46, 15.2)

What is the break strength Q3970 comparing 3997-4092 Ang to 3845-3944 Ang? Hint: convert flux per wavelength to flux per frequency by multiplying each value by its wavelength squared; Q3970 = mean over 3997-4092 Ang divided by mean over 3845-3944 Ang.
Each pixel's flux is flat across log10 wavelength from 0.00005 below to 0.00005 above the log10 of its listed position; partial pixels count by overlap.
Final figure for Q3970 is 1.3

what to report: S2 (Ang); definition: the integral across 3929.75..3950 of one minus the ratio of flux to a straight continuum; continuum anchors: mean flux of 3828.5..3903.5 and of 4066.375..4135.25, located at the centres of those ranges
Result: 7.5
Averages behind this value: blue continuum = 11.1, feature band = 7.42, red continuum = 13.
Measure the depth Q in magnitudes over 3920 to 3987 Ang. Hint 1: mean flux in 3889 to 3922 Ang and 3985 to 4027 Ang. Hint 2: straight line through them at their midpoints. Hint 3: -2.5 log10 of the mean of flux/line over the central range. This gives 0.32 mag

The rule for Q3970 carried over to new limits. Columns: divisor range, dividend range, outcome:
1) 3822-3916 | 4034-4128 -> 1.30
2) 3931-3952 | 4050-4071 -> 1.79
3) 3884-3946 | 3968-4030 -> 1.36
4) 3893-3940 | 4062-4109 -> 1.42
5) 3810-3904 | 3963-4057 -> 1.21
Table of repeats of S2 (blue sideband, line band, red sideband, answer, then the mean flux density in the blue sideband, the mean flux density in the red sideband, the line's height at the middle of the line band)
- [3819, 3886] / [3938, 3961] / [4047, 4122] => 2.6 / 11.3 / 13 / 12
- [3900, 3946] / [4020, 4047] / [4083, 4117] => -4.1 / 9.41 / 12.9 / 11.6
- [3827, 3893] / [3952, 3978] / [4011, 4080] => 7.5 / 11.1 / 13.2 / 12.3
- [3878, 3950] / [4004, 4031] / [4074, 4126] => -4.4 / 9.9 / 13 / 11.6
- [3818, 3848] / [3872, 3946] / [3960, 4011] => 3.0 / 9.73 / 11.2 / 10.4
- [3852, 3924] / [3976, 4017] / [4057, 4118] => -2.8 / 11.5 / 12.9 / 12.3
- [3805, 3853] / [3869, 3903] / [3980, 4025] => 1.2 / 10.6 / 13.2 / 11.4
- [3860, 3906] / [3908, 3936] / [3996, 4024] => 5.8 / 11.4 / 13.2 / 11.9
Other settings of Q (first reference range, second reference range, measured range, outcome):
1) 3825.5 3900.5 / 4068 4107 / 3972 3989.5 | -0.02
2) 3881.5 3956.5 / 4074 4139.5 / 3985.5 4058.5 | -0.14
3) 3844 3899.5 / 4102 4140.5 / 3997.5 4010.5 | -0.03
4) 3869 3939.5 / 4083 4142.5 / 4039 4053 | -0.08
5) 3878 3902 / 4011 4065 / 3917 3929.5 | 0.13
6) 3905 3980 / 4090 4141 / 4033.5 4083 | -0.11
